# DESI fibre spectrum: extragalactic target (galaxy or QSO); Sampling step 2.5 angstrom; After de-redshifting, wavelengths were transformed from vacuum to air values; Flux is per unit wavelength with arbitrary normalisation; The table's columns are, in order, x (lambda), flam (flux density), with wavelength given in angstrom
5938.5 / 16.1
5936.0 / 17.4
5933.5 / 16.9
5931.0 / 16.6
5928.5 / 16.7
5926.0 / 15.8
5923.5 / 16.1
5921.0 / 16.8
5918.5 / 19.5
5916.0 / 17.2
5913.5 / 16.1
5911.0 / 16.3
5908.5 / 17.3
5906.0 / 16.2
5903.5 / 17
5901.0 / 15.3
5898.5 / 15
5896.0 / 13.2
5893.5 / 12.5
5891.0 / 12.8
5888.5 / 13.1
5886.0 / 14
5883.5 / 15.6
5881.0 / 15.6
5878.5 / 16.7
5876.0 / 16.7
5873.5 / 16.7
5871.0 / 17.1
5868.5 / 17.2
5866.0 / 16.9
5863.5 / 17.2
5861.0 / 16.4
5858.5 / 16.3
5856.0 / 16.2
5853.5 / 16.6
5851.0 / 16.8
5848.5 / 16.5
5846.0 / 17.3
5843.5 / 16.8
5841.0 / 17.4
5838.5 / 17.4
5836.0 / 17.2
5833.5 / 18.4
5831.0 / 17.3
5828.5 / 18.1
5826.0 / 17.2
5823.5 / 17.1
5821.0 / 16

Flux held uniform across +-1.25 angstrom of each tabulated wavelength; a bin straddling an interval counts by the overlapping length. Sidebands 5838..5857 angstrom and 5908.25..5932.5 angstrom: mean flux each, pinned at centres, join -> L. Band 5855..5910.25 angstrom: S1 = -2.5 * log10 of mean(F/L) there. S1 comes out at 0.08 mag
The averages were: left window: 16.9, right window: 16.8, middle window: 15.7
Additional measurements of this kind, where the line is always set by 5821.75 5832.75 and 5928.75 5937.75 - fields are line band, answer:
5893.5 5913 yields 0.10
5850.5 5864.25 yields 0.05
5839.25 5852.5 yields 0.02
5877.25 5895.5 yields 0.20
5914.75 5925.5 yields -0.02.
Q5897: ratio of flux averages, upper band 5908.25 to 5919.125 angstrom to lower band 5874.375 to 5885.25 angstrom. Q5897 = 1.07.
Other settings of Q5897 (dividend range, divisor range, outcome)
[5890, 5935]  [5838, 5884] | 0.96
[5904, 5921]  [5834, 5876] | 1.01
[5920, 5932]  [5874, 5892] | 1.09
